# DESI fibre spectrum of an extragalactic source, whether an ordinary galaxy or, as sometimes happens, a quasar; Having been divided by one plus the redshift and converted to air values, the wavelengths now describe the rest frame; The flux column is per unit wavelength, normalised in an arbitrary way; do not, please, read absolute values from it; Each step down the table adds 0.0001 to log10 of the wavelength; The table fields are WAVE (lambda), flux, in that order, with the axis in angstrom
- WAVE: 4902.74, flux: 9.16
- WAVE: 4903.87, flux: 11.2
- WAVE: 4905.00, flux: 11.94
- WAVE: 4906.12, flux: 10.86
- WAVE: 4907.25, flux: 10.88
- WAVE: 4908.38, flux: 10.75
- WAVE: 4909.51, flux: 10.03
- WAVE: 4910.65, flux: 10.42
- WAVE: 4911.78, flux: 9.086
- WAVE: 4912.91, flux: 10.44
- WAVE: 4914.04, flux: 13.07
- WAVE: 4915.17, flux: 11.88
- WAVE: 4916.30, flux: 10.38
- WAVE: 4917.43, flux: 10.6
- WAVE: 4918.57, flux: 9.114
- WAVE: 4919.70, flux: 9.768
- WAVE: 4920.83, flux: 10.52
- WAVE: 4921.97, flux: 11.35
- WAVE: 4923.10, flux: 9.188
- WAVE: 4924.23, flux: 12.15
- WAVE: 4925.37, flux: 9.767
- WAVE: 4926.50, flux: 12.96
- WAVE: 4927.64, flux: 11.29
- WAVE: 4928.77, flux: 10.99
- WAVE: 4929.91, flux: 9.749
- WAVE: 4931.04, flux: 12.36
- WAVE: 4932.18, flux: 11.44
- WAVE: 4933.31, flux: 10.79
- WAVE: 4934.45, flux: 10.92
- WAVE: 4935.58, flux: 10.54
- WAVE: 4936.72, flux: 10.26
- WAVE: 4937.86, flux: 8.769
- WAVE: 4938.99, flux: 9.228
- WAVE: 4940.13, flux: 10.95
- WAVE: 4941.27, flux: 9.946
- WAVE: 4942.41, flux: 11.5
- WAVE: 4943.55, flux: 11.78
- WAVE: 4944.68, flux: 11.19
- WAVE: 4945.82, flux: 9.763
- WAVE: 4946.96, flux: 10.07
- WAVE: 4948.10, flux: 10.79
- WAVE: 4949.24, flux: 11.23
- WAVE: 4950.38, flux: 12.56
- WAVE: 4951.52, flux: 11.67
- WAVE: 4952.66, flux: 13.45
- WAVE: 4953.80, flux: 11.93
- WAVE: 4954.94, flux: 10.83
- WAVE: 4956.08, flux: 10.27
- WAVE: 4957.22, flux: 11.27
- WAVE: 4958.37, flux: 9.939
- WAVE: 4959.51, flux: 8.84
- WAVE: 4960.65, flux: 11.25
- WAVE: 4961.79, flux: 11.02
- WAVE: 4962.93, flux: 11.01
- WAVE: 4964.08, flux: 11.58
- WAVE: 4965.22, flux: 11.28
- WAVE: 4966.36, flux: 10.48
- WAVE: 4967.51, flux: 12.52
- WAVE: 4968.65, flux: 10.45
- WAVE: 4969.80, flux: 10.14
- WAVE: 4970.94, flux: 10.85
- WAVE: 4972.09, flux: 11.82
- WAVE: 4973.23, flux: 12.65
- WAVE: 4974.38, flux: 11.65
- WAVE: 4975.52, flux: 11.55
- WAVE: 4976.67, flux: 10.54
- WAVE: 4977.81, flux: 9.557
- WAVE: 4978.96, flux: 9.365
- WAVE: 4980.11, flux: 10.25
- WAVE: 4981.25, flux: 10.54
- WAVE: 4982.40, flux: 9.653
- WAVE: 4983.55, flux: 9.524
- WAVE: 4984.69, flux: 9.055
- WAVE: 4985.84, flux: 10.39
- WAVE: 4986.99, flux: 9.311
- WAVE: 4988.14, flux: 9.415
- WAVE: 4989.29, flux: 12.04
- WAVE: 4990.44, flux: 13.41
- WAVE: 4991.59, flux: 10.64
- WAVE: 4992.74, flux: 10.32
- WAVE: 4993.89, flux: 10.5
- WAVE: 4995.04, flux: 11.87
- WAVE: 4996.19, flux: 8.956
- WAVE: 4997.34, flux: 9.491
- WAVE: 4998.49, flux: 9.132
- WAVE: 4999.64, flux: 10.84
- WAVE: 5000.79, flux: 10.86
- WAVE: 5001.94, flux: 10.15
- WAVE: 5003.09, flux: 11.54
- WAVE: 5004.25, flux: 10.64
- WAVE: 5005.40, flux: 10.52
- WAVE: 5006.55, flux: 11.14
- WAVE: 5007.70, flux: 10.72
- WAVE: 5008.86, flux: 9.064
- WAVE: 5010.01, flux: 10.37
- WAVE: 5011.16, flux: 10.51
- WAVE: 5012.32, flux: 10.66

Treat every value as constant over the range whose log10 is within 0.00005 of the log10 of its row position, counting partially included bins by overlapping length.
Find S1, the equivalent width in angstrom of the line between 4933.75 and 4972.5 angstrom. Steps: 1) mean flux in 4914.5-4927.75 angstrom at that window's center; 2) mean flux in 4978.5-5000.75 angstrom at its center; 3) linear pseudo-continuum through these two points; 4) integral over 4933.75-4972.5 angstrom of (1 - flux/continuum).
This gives -1.33 angstrom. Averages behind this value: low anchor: 10.7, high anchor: 10.3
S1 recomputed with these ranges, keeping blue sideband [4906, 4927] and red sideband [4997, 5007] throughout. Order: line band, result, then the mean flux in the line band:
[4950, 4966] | -0.89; 11.2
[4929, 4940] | 0.16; 10.5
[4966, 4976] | -0.75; 11.4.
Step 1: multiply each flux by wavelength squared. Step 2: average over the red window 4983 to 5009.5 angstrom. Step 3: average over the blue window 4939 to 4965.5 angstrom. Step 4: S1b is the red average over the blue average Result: 0.96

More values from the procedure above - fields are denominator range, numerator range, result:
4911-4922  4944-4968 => 1.07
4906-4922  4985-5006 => 1.03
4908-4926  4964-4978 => 1.09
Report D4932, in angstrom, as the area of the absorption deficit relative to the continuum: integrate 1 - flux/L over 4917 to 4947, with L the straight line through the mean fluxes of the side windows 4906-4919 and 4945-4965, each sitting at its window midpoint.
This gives 0.5 angstrom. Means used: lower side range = 10.6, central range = 10.6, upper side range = 11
